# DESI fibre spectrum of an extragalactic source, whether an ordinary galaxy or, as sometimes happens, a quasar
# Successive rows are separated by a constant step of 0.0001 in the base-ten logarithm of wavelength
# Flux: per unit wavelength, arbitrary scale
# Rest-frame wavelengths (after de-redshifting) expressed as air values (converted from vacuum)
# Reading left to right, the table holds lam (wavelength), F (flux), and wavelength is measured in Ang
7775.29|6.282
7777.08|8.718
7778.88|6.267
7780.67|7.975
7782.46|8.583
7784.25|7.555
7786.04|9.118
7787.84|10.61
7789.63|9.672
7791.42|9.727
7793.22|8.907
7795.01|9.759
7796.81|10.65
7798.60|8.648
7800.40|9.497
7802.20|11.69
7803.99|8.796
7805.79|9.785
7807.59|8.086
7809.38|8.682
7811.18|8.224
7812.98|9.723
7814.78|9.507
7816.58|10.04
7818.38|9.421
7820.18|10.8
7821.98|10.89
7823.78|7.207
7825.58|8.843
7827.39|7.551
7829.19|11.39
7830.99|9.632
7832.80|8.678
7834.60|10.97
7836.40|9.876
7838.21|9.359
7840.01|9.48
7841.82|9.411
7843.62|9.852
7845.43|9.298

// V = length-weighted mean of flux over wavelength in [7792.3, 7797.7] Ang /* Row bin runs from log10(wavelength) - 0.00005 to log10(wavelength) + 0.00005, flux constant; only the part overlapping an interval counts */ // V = 9.76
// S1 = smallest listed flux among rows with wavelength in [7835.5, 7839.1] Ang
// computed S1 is 9.359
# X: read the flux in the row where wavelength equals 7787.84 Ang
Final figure 10.61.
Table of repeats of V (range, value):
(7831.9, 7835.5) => 9.84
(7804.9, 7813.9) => 8.9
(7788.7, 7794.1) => 9.45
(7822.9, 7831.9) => 8.92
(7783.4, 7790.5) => 9.25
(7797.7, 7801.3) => 9.07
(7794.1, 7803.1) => 10.1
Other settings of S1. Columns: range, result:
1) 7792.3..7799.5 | 8.648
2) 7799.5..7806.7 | 8.796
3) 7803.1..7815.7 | 8.086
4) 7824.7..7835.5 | 7.551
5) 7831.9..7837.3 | 8.678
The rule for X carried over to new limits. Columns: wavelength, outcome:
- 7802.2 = 11.69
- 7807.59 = 8.086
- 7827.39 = 7.551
